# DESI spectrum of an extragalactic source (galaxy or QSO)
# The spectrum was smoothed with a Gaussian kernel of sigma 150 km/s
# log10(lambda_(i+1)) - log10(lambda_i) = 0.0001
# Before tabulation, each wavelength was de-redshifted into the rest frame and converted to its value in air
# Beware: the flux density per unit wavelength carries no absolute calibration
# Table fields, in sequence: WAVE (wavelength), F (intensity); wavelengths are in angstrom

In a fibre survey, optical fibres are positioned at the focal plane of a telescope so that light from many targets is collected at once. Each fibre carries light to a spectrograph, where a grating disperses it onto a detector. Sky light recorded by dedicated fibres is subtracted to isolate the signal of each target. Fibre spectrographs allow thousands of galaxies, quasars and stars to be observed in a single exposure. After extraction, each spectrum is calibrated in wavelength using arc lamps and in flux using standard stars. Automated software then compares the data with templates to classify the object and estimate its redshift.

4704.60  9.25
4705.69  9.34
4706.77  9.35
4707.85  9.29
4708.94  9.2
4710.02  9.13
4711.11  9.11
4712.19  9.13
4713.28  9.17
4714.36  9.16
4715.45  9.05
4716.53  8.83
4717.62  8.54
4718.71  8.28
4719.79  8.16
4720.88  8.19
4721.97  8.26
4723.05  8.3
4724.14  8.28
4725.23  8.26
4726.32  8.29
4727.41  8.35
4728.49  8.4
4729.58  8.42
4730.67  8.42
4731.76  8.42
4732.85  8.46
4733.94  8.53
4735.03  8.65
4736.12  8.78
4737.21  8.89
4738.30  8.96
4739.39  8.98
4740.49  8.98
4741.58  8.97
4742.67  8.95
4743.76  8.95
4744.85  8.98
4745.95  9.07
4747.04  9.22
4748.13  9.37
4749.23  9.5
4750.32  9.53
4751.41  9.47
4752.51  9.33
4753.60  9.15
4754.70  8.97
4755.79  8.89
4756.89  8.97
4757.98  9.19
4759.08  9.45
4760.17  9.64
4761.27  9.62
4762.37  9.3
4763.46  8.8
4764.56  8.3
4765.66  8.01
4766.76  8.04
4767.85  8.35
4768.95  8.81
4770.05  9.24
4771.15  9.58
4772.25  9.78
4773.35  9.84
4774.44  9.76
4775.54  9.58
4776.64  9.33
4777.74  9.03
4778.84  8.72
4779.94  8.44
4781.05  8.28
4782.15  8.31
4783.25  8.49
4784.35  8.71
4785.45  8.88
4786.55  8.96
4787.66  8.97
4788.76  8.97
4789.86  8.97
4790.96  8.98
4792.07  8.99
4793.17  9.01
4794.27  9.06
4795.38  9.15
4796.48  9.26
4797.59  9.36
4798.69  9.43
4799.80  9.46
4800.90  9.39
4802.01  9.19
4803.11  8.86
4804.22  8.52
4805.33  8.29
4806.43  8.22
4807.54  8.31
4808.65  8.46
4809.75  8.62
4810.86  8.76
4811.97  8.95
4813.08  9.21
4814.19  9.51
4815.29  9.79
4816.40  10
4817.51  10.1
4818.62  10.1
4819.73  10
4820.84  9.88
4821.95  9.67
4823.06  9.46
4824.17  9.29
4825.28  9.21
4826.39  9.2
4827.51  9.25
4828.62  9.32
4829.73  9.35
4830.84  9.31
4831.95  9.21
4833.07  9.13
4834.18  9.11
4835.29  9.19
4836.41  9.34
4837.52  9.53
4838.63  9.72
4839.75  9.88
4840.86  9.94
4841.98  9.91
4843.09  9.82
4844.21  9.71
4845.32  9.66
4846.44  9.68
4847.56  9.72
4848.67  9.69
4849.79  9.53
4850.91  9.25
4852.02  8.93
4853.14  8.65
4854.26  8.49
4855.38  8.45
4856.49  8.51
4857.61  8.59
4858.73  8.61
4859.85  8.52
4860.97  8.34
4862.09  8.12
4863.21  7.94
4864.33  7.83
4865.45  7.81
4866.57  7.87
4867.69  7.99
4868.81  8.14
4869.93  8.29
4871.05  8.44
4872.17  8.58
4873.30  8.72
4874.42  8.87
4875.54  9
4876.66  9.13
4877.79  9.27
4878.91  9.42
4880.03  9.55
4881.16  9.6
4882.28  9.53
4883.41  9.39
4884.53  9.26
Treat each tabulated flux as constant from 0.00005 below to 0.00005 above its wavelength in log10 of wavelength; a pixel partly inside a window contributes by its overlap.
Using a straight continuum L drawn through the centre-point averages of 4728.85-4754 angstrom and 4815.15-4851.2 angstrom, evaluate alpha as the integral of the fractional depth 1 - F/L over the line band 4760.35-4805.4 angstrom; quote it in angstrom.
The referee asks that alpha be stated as 1.2 angstrom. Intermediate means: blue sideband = 8.95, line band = 8.99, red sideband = 9.57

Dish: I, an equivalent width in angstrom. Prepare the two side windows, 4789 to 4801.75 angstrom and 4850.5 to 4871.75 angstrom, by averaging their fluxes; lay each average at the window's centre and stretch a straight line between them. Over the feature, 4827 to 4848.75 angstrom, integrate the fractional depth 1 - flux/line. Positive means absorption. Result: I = -2.2 angstrom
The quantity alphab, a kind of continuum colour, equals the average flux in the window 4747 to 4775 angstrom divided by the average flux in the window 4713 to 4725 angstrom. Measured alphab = 1.07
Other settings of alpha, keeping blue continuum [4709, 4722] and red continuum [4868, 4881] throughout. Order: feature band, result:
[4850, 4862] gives 0.3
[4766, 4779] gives -0.5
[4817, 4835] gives -1.3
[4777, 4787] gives 0.2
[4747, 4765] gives -0.9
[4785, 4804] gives -0.6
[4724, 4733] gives 0.4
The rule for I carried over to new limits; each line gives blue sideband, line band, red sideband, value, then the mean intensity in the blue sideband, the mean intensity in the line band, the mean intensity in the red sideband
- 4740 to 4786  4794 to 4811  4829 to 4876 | 0.2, 9.04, 8.9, 8.94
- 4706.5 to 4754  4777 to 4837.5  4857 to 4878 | -3.6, 8.83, 9.11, 8.41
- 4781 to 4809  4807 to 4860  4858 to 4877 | -4.4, 8.88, 9.31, 8.36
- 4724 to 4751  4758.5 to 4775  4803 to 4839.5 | -0.3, 8.8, 9.1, 9.25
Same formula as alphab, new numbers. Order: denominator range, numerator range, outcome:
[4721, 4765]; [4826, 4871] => 1.01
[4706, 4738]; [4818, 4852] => 1.10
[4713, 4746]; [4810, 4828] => 1.10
